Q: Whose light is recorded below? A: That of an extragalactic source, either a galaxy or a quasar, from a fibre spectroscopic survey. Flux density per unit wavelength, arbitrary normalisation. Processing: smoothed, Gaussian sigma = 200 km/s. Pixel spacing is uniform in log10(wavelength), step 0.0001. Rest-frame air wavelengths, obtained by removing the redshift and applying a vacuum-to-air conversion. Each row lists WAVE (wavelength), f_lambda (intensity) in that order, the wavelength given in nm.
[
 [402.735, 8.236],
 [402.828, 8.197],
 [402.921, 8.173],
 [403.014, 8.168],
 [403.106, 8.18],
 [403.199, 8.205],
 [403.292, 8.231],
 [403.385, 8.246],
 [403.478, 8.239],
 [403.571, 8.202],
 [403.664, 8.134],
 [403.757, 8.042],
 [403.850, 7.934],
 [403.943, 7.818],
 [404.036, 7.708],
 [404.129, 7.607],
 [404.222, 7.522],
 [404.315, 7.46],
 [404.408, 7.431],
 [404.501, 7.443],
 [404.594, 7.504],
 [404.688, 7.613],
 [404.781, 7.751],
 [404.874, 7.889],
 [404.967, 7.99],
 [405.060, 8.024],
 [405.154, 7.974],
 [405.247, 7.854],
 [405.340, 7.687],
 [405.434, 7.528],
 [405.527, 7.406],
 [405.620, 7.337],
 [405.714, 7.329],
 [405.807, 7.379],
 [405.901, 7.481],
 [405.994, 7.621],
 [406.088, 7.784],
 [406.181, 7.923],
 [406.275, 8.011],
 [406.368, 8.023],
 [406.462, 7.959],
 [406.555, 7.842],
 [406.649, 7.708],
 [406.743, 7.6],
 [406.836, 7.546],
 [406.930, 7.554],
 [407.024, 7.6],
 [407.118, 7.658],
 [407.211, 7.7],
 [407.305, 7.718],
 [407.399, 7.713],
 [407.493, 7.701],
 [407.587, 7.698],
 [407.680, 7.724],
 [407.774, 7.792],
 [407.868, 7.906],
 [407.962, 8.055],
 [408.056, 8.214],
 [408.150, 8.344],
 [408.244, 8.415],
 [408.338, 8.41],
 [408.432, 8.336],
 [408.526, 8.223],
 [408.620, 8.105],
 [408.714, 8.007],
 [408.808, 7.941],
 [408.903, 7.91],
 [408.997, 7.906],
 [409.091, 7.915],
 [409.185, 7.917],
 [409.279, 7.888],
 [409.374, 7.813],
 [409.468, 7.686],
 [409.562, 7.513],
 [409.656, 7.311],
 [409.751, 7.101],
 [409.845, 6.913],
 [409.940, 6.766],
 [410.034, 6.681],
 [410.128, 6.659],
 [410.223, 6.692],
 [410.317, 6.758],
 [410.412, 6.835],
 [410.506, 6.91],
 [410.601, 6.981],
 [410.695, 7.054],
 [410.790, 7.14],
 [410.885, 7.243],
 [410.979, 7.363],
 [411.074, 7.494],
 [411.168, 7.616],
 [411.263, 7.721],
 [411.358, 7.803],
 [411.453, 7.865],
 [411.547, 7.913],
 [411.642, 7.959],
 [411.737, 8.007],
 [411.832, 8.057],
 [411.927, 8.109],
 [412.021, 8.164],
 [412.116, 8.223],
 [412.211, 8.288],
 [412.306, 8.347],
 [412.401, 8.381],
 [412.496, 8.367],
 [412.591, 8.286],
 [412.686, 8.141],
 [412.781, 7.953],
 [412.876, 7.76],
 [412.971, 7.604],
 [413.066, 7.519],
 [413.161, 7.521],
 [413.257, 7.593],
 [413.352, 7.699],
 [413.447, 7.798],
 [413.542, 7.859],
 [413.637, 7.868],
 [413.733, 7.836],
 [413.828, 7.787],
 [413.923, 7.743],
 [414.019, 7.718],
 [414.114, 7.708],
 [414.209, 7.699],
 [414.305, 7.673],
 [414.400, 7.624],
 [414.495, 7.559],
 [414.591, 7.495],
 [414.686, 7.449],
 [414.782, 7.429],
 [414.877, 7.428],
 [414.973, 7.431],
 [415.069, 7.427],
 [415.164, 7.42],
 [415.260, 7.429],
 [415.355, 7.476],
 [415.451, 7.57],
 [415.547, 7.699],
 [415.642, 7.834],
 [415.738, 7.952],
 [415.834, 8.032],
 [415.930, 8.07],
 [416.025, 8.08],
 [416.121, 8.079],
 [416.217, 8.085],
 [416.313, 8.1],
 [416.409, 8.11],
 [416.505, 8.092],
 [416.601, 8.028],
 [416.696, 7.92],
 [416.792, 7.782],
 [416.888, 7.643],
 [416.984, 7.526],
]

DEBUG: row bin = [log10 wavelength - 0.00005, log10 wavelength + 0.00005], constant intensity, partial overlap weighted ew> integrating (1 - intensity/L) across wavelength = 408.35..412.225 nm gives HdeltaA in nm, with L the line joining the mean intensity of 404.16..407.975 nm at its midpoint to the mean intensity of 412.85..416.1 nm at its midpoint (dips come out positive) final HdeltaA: 0.05 nm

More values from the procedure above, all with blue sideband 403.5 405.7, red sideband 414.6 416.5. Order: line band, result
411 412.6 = -0.06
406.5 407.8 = 0.01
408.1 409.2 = -0.06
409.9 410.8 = 0.10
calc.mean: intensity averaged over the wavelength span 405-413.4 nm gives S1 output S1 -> 7.71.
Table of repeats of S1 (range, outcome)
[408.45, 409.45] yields 7.96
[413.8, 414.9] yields 7.61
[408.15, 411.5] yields 7.52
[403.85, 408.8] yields 7.79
